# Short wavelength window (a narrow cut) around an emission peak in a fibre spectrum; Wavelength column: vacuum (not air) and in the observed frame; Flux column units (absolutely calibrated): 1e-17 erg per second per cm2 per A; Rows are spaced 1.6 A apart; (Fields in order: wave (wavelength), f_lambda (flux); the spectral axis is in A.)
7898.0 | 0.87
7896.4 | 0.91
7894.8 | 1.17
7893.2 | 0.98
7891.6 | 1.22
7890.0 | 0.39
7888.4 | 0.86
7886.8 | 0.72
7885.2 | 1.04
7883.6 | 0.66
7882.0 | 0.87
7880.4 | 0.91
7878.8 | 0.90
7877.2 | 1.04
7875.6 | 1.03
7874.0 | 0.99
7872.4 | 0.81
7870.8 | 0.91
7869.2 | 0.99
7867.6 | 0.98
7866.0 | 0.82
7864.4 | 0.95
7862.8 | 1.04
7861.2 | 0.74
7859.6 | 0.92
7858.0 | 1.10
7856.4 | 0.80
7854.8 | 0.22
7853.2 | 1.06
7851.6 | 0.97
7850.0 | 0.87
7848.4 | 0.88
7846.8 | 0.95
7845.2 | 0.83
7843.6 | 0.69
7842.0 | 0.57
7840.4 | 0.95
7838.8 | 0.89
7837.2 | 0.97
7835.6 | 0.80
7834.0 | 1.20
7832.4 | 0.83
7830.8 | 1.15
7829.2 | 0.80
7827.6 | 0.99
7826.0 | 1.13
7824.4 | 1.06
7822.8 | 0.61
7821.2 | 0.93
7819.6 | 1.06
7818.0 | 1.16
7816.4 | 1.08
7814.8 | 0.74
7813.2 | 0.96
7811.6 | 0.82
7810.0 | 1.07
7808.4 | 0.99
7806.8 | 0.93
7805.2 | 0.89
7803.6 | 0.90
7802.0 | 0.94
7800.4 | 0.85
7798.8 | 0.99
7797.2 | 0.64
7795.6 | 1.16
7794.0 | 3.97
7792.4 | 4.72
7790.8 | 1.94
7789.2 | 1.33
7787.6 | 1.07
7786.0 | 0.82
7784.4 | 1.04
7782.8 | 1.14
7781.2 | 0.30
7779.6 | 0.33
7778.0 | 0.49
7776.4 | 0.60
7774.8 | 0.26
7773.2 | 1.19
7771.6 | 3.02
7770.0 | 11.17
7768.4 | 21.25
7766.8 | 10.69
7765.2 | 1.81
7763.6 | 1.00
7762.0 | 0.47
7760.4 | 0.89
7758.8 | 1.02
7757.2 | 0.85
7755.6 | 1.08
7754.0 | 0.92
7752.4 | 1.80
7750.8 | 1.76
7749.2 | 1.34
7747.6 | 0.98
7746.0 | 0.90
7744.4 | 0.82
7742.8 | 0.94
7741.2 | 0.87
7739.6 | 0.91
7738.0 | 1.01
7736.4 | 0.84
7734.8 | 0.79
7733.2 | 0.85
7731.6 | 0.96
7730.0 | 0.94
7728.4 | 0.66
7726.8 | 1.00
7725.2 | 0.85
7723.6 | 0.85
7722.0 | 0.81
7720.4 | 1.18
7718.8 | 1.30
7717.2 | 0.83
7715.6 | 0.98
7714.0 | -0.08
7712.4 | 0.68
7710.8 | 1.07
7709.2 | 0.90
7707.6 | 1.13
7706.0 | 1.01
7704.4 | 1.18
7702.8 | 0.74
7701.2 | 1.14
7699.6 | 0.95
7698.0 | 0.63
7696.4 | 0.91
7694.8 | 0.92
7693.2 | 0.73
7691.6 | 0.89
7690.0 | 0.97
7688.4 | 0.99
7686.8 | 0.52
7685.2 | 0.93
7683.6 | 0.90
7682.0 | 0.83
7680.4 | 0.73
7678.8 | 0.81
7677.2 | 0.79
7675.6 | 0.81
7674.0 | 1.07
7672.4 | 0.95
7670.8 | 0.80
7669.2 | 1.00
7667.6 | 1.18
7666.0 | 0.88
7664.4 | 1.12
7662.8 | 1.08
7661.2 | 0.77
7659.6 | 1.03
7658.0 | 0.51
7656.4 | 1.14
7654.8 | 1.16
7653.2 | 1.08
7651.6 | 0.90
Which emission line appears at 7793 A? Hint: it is [N II] 6583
